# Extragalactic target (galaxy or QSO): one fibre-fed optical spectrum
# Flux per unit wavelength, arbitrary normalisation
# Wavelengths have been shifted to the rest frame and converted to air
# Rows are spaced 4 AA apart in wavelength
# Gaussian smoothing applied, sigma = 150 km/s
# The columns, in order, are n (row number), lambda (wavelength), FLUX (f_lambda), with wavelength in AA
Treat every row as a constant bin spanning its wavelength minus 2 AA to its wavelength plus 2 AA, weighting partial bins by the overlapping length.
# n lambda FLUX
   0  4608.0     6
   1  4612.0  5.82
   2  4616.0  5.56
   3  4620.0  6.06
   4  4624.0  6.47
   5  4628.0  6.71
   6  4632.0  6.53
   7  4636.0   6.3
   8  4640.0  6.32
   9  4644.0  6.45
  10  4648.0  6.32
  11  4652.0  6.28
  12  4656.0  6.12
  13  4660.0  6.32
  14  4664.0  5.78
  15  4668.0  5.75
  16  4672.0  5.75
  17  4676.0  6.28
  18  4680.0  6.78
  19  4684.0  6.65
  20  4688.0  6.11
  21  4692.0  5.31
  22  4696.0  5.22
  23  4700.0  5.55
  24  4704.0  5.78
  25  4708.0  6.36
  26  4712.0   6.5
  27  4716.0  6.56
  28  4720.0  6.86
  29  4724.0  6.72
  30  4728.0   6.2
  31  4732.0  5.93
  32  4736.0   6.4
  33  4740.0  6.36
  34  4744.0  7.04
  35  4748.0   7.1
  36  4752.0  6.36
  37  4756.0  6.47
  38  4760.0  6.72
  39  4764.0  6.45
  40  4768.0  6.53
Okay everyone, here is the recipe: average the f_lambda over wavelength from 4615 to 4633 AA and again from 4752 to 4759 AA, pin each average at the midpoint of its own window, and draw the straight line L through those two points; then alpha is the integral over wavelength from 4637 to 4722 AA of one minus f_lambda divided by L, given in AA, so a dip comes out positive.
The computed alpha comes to 2.95 AA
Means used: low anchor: 6.29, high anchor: 6.47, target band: 6.15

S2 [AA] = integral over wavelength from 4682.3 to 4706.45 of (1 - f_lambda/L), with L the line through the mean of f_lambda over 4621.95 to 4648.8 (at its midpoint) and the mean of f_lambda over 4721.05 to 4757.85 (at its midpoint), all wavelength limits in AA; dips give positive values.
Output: 2.7 AA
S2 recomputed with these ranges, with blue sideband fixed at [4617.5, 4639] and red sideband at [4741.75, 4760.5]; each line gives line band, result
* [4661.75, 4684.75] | 1.33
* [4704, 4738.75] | 1.30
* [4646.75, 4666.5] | 0.98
